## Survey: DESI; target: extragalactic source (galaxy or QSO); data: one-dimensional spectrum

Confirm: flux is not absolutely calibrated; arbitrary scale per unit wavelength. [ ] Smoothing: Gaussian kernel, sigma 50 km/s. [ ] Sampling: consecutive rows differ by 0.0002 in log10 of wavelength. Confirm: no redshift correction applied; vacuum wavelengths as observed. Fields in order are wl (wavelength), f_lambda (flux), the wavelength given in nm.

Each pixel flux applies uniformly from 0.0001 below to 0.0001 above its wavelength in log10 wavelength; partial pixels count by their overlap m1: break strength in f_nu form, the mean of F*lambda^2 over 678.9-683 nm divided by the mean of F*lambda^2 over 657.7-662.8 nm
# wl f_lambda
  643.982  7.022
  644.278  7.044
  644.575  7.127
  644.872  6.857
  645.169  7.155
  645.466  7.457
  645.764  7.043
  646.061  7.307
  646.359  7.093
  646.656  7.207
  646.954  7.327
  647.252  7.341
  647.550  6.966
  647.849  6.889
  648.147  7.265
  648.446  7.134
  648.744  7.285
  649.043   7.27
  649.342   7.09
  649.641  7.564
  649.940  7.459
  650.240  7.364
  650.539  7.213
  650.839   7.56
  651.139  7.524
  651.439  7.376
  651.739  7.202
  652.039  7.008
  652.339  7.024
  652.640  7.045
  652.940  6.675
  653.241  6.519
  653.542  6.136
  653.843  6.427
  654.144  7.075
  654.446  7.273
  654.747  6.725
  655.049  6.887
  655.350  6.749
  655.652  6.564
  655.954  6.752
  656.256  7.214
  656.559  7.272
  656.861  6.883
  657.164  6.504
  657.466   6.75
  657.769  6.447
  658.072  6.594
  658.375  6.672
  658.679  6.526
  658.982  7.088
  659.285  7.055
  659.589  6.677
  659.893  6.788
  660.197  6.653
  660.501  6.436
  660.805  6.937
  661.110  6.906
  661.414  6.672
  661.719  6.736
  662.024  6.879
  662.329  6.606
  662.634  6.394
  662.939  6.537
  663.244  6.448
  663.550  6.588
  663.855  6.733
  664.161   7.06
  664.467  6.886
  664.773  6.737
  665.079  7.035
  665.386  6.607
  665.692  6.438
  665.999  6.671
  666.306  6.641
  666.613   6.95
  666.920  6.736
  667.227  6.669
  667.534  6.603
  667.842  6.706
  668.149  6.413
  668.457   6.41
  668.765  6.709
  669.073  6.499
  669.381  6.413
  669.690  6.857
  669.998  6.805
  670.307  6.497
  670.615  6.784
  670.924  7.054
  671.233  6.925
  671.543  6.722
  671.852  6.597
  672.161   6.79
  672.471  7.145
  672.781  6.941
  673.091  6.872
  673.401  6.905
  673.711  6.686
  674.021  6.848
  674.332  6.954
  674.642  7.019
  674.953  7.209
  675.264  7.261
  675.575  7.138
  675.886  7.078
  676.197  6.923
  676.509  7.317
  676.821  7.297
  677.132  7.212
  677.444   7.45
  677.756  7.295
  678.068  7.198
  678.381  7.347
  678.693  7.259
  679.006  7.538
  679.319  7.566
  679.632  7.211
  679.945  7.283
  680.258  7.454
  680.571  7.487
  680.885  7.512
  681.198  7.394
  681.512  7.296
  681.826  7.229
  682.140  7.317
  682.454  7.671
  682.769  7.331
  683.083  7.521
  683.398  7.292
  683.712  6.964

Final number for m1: 1.2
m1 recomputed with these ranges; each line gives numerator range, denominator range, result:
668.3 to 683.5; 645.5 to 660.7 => 1.09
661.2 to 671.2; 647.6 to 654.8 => 0.99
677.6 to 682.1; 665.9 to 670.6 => 1.15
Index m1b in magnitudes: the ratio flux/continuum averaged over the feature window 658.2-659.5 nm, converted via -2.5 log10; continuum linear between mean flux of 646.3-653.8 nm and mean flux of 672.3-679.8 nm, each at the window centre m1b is 0.049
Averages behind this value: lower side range 7.13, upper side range 7.15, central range 6.82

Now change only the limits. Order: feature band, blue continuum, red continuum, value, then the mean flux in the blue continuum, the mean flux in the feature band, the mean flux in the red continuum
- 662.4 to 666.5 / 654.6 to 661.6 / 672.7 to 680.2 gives 0.04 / 6.77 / 6.68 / 7.17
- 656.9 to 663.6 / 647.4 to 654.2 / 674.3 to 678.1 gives 0.07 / 7.09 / 6.68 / 7.19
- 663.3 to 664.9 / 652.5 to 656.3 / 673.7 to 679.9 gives 0.03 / 6.76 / 6.78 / 7.2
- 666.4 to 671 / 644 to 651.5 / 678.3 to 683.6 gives 0.10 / 7.23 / 6.67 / 7.39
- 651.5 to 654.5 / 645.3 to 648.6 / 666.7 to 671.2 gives 0.03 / 7.18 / 6.84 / 6.67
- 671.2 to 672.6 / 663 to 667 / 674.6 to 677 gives 0.03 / 6.73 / 6.82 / 7.16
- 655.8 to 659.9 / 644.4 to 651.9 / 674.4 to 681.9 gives 0.07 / 7.24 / 6.8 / 7.29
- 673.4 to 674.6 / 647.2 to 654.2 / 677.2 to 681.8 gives 0.07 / 7.1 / 6.86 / 7.37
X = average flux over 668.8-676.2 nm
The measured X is 6.87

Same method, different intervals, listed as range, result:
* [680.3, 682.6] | 7.42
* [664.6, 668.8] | 6.67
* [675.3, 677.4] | 7.18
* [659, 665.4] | 6.74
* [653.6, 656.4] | 6.83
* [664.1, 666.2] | 6.76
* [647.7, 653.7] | 7.13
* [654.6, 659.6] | 6.79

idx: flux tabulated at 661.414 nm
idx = 6.672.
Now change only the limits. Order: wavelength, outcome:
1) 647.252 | 7.341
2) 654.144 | 7.075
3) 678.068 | 7.198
